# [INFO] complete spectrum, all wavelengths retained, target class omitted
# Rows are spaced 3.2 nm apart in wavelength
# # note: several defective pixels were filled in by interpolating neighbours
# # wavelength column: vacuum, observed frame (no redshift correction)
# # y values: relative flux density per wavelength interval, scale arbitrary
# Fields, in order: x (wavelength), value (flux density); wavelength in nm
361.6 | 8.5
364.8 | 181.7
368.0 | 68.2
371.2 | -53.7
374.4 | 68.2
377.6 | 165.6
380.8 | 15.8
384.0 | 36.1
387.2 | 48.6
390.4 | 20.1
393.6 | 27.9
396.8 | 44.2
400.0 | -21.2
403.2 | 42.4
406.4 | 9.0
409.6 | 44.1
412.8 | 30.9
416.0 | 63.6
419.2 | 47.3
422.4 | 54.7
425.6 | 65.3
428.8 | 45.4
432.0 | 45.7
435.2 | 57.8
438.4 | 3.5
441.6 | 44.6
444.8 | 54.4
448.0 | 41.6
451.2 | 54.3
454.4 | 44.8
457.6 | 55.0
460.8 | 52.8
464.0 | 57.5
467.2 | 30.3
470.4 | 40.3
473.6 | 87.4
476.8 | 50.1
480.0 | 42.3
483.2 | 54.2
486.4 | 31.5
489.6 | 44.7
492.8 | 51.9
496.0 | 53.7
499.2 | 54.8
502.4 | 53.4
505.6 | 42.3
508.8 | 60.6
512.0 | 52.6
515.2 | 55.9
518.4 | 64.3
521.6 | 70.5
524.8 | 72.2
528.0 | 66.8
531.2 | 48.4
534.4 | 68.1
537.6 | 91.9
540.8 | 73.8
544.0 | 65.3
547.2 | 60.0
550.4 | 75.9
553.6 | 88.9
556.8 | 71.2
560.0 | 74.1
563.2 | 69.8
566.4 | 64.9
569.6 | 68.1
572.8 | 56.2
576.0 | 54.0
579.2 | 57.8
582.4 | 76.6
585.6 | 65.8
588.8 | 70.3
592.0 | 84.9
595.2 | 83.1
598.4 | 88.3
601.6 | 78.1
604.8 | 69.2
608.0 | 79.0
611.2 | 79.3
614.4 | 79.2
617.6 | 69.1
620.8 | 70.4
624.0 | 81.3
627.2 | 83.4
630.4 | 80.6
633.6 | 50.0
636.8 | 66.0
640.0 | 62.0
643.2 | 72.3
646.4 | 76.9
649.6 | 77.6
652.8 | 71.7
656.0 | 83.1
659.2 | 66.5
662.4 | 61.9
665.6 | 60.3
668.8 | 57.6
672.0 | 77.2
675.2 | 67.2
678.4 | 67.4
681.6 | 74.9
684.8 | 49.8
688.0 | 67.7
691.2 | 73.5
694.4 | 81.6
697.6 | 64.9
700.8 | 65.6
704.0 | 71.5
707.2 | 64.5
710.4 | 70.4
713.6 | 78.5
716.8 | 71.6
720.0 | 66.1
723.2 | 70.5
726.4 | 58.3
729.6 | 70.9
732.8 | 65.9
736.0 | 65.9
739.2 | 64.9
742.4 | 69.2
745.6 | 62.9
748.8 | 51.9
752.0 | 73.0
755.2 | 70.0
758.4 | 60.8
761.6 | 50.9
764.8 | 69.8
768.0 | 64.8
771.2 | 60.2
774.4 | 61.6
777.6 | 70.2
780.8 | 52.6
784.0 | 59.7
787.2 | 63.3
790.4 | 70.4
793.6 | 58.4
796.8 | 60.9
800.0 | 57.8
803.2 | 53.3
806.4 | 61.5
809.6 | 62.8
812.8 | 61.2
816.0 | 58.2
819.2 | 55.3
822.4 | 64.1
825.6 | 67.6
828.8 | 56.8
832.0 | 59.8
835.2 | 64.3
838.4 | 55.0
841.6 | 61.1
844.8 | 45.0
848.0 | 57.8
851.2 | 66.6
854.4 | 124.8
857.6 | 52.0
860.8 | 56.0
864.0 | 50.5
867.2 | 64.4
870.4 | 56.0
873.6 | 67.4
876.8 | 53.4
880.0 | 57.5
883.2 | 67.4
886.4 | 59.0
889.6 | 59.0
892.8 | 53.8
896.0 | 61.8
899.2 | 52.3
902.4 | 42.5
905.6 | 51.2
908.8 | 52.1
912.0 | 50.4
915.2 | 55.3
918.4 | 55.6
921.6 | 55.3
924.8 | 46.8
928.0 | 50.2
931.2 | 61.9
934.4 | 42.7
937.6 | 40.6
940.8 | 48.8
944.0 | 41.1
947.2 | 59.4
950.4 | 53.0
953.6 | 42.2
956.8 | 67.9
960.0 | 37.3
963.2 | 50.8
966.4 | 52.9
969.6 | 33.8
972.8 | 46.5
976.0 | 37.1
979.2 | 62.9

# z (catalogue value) 0.299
